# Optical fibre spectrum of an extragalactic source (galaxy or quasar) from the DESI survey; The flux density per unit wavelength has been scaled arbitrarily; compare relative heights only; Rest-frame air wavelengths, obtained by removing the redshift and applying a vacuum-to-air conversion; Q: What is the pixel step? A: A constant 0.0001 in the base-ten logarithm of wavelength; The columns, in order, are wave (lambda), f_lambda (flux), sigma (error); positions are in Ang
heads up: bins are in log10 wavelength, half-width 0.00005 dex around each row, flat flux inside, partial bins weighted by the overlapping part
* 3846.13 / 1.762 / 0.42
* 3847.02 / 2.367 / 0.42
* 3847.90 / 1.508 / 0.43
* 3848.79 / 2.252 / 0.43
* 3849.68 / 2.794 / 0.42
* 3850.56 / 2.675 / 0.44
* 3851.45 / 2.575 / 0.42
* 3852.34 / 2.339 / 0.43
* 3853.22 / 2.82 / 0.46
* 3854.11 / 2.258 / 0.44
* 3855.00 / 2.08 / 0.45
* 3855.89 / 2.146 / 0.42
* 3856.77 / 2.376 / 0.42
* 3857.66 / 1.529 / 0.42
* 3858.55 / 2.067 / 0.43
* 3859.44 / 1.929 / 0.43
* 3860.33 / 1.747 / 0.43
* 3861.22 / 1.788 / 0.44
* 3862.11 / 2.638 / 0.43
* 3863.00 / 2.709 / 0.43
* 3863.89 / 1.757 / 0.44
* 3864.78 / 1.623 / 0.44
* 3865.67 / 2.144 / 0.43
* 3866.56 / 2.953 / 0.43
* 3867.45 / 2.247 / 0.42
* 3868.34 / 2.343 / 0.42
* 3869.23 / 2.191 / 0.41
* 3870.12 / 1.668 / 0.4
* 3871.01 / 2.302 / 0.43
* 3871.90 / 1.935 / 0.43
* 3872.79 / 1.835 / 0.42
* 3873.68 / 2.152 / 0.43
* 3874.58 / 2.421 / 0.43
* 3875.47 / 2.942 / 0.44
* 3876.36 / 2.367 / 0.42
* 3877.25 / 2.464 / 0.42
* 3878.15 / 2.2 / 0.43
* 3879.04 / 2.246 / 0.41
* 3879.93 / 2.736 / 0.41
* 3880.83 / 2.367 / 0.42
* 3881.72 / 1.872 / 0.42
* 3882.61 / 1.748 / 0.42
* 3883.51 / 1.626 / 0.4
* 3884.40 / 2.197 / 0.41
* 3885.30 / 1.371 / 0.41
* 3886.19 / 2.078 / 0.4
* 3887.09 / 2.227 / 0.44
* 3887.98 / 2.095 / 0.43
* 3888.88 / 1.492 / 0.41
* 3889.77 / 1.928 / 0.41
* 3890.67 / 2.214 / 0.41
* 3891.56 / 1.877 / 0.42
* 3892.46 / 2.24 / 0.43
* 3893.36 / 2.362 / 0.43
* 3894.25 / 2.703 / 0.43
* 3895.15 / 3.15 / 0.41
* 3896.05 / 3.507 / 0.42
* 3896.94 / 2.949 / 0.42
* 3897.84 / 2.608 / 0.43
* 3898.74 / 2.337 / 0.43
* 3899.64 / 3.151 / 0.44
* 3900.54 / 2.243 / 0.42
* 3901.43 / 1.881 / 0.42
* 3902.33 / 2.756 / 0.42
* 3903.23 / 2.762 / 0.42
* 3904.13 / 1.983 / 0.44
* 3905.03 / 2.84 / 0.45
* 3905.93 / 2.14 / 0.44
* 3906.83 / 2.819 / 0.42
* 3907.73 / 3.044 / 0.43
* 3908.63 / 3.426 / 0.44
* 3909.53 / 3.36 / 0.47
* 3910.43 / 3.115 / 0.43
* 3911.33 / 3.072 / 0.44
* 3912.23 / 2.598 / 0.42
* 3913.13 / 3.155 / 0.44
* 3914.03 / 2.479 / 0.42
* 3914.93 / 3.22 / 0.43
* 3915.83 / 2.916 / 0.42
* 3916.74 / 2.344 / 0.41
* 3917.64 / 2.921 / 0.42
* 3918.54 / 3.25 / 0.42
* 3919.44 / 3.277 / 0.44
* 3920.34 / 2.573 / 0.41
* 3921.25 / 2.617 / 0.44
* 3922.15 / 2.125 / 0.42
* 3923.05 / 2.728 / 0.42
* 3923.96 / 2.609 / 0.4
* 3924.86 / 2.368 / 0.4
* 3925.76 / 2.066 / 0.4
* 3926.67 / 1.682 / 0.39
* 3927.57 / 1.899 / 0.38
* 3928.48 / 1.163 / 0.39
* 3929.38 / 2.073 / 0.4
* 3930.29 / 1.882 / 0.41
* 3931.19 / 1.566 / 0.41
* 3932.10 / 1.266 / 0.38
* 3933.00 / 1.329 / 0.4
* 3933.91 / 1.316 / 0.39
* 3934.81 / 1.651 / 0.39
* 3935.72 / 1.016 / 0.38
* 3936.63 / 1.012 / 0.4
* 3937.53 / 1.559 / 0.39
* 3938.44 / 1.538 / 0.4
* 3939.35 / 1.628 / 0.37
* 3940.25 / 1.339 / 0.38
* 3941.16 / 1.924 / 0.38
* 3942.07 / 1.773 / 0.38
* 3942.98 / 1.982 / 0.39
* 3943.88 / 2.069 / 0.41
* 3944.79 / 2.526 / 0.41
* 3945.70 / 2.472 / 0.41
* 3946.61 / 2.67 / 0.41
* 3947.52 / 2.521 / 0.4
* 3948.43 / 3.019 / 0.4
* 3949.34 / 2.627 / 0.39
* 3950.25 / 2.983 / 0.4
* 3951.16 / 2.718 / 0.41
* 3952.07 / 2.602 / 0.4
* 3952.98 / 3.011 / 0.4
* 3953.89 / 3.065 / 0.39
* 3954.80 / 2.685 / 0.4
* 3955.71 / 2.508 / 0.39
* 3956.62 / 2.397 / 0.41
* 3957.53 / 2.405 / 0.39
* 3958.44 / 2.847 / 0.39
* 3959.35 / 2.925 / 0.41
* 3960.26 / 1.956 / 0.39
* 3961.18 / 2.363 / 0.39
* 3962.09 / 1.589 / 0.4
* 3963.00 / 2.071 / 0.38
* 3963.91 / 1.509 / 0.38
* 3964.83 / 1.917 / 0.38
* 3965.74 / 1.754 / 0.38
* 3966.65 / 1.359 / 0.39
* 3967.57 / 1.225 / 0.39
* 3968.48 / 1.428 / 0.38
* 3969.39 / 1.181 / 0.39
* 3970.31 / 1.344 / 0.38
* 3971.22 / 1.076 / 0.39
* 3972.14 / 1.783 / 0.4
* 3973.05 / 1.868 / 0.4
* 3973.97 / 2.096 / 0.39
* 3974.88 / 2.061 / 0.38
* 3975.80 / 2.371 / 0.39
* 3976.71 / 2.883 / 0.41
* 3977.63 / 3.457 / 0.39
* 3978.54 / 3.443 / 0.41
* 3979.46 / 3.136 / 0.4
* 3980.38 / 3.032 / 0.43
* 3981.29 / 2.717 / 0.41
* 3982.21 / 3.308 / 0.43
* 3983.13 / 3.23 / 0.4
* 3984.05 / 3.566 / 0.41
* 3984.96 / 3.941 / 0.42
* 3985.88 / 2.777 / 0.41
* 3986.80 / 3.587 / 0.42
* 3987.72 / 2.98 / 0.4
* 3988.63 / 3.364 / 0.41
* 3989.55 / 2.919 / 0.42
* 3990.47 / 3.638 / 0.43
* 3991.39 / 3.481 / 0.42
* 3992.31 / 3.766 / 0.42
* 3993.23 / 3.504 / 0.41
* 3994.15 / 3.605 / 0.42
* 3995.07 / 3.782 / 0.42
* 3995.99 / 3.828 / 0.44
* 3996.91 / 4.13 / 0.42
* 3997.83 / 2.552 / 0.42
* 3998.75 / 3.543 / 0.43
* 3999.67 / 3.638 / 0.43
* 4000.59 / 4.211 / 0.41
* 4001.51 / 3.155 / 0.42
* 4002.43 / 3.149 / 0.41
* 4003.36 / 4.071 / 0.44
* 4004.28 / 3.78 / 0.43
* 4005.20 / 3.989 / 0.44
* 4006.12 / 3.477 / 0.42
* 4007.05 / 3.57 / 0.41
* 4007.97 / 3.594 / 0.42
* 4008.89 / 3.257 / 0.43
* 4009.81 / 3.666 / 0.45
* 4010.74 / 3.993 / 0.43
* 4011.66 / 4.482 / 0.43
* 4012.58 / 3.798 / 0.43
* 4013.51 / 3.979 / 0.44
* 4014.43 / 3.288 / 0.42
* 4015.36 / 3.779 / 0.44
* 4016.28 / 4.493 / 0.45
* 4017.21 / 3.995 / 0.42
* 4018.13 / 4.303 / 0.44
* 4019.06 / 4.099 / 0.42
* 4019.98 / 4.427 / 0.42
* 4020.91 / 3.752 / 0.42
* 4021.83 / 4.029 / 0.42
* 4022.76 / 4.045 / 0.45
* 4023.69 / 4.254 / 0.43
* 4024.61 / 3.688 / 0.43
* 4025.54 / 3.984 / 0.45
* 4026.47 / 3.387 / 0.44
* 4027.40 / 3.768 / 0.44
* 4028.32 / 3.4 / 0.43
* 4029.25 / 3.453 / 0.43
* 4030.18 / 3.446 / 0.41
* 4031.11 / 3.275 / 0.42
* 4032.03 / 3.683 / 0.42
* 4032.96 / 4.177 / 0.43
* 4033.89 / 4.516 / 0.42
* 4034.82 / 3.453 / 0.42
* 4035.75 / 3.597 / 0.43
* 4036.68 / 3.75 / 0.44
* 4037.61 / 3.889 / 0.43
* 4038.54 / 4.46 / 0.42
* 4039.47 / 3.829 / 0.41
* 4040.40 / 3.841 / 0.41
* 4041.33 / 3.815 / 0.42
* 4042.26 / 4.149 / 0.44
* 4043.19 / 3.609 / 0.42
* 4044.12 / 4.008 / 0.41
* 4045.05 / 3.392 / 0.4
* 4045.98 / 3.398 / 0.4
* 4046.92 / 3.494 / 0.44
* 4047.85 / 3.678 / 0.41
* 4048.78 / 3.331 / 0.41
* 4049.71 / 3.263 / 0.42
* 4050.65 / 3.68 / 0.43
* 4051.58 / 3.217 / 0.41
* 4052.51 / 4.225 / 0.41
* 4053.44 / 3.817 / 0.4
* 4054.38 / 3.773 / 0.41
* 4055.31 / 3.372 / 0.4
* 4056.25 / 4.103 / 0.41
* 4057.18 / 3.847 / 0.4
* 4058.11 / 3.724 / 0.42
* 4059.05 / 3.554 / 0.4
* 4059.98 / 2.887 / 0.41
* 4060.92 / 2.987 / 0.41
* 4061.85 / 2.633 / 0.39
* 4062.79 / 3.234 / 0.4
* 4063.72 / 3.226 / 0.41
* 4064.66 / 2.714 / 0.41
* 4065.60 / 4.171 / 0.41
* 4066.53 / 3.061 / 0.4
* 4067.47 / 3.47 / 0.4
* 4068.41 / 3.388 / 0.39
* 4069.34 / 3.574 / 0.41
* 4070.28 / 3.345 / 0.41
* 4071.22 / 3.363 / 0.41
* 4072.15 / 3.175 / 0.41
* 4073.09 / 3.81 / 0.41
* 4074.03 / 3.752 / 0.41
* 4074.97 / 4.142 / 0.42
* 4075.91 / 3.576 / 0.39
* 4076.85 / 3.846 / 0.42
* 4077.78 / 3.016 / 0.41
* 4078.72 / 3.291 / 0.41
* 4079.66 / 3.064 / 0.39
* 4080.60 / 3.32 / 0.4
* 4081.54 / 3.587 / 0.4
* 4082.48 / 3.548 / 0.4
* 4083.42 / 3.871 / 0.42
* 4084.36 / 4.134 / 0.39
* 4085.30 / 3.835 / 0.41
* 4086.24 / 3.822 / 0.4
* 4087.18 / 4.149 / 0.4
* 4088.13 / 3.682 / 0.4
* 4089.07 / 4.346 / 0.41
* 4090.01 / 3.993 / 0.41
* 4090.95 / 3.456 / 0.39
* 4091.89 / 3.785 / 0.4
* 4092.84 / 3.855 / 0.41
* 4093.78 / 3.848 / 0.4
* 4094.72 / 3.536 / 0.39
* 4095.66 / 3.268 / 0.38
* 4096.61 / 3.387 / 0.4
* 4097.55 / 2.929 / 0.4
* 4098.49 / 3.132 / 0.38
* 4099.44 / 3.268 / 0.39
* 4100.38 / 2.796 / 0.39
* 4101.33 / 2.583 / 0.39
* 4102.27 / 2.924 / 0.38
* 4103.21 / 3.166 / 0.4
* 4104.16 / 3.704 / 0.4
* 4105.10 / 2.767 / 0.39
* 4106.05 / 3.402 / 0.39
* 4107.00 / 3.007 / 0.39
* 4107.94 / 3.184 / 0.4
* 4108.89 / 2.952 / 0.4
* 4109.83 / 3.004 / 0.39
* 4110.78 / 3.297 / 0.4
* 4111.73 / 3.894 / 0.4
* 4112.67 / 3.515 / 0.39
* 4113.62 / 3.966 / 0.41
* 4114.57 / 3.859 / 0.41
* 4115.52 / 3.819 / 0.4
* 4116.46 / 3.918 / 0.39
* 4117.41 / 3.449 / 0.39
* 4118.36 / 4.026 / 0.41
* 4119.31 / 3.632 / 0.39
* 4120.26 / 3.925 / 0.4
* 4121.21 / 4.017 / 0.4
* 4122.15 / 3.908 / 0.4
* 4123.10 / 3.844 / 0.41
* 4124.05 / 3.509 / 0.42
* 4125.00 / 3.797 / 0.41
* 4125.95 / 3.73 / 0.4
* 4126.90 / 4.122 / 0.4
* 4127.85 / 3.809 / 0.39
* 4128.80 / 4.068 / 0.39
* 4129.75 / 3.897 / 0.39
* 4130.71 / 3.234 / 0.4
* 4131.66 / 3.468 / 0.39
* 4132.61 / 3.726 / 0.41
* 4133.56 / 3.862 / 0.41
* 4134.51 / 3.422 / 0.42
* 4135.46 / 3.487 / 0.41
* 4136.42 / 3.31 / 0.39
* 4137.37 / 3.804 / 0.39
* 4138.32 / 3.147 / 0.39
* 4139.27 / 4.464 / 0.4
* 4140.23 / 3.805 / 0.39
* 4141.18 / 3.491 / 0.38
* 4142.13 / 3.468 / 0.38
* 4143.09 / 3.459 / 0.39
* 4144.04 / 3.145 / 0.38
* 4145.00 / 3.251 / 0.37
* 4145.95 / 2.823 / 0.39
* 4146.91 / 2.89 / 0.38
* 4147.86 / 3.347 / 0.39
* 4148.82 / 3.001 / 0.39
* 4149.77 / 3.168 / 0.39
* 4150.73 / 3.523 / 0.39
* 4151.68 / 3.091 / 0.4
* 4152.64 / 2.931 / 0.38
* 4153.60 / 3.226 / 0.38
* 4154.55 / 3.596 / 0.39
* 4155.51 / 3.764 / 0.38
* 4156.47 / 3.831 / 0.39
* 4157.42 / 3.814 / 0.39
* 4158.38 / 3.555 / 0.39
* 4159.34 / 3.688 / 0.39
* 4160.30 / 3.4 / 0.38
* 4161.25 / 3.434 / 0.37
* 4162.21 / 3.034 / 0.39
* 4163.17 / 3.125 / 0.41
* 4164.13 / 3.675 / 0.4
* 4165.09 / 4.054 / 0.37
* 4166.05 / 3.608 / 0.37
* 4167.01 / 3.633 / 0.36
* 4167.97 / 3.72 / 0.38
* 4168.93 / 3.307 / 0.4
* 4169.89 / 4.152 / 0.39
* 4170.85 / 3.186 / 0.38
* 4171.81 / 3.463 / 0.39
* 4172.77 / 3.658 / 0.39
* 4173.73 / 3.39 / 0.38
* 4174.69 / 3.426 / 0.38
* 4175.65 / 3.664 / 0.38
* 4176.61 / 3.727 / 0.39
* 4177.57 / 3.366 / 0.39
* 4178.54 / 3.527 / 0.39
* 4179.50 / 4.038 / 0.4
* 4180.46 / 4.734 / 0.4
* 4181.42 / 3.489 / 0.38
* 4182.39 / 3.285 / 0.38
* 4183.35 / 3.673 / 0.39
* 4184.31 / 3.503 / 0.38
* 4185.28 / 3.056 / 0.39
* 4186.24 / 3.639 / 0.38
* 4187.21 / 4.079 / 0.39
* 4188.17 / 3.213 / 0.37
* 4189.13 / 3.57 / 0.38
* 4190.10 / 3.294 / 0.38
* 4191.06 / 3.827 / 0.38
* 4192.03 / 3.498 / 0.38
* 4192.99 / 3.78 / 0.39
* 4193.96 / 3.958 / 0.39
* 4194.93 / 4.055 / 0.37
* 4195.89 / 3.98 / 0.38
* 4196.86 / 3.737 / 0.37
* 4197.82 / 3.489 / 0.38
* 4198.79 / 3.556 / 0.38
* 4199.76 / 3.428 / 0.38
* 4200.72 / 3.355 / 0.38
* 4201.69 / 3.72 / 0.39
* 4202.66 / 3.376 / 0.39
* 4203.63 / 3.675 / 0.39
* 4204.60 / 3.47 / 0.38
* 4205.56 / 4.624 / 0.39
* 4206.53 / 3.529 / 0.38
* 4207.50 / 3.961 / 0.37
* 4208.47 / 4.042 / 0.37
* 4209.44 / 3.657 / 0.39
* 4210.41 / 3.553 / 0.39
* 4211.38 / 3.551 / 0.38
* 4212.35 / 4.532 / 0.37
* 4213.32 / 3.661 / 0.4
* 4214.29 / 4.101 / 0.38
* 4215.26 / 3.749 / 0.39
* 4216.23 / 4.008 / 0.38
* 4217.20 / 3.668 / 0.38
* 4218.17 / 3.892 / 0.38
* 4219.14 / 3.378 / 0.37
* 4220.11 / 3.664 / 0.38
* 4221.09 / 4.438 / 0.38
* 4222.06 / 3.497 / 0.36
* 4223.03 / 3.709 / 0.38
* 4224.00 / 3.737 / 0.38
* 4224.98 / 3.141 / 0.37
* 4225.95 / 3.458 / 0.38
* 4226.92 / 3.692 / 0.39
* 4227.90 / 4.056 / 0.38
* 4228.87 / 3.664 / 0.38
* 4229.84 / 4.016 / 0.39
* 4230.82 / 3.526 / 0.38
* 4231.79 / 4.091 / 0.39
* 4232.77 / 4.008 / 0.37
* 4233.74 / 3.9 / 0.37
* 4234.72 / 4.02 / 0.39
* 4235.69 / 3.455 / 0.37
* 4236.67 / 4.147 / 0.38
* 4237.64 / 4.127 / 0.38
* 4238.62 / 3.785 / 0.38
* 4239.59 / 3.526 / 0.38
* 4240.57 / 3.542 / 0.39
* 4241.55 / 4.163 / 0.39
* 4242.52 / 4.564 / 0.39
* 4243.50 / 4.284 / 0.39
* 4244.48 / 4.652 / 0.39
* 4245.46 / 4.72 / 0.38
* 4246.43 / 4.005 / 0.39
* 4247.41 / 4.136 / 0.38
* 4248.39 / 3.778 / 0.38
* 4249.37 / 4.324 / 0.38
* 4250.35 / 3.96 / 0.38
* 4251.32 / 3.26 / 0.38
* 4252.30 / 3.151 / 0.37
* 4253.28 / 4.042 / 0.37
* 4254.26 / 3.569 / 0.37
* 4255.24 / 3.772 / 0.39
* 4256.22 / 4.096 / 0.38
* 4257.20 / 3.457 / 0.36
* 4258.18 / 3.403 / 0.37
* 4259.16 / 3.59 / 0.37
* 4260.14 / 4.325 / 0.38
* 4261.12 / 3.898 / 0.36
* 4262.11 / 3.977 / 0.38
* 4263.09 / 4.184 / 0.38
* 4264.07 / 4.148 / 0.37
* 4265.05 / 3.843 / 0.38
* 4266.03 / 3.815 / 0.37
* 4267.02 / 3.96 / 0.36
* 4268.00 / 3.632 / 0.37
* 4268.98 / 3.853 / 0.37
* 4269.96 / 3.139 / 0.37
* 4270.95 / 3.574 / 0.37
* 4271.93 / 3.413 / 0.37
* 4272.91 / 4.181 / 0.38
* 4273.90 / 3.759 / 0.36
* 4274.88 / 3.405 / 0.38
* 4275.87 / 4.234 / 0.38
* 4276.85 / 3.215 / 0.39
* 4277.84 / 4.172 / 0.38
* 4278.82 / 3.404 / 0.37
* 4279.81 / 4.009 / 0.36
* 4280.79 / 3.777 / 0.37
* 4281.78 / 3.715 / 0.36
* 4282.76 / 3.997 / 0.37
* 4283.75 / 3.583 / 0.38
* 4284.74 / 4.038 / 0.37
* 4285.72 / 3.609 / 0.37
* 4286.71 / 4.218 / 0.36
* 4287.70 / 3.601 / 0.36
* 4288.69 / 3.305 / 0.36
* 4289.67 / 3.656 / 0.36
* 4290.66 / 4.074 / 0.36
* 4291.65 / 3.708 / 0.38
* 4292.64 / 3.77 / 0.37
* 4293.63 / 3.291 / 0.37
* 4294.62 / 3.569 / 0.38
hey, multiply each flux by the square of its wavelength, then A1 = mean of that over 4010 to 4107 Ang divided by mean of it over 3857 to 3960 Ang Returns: 1.69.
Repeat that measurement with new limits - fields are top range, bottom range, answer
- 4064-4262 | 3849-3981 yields 1.81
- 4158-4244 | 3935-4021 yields 1.45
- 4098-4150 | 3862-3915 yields 1.63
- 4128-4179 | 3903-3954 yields 1.67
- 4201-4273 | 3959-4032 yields 1.35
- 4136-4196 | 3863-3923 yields 1.65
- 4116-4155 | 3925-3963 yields 1.87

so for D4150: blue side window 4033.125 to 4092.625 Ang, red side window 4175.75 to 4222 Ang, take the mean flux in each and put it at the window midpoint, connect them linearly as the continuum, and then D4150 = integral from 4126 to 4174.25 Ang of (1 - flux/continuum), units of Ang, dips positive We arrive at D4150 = 2.3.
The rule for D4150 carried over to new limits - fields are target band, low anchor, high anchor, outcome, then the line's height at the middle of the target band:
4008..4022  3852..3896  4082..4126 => -4.23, 3.03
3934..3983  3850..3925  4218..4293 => 9.03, 2.69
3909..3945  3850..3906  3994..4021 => 8.13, 2.84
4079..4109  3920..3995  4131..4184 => -2.97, 3.15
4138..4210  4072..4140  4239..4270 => 3.25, 3.73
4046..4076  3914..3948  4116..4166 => -4.89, 3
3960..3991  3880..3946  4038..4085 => 4.20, 2.81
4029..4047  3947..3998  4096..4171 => -4.57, 3.01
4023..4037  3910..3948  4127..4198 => -4.83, 2.77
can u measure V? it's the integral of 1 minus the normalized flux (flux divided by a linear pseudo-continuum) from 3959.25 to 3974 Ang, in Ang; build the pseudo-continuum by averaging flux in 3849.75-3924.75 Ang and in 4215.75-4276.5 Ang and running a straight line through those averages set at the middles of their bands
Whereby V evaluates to 5.6 Ang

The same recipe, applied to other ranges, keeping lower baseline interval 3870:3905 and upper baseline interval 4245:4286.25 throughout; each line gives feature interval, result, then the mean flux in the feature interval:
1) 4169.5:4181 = -0.8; 3.69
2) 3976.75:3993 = -3.7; 3.31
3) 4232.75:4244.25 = -0.8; 3.97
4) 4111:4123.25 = -2.3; 3.82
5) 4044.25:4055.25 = -2.4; 3.58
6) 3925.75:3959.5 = 5.8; 2.09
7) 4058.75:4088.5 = -4.2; 3.47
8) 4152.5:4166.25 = -0.6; 3.53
